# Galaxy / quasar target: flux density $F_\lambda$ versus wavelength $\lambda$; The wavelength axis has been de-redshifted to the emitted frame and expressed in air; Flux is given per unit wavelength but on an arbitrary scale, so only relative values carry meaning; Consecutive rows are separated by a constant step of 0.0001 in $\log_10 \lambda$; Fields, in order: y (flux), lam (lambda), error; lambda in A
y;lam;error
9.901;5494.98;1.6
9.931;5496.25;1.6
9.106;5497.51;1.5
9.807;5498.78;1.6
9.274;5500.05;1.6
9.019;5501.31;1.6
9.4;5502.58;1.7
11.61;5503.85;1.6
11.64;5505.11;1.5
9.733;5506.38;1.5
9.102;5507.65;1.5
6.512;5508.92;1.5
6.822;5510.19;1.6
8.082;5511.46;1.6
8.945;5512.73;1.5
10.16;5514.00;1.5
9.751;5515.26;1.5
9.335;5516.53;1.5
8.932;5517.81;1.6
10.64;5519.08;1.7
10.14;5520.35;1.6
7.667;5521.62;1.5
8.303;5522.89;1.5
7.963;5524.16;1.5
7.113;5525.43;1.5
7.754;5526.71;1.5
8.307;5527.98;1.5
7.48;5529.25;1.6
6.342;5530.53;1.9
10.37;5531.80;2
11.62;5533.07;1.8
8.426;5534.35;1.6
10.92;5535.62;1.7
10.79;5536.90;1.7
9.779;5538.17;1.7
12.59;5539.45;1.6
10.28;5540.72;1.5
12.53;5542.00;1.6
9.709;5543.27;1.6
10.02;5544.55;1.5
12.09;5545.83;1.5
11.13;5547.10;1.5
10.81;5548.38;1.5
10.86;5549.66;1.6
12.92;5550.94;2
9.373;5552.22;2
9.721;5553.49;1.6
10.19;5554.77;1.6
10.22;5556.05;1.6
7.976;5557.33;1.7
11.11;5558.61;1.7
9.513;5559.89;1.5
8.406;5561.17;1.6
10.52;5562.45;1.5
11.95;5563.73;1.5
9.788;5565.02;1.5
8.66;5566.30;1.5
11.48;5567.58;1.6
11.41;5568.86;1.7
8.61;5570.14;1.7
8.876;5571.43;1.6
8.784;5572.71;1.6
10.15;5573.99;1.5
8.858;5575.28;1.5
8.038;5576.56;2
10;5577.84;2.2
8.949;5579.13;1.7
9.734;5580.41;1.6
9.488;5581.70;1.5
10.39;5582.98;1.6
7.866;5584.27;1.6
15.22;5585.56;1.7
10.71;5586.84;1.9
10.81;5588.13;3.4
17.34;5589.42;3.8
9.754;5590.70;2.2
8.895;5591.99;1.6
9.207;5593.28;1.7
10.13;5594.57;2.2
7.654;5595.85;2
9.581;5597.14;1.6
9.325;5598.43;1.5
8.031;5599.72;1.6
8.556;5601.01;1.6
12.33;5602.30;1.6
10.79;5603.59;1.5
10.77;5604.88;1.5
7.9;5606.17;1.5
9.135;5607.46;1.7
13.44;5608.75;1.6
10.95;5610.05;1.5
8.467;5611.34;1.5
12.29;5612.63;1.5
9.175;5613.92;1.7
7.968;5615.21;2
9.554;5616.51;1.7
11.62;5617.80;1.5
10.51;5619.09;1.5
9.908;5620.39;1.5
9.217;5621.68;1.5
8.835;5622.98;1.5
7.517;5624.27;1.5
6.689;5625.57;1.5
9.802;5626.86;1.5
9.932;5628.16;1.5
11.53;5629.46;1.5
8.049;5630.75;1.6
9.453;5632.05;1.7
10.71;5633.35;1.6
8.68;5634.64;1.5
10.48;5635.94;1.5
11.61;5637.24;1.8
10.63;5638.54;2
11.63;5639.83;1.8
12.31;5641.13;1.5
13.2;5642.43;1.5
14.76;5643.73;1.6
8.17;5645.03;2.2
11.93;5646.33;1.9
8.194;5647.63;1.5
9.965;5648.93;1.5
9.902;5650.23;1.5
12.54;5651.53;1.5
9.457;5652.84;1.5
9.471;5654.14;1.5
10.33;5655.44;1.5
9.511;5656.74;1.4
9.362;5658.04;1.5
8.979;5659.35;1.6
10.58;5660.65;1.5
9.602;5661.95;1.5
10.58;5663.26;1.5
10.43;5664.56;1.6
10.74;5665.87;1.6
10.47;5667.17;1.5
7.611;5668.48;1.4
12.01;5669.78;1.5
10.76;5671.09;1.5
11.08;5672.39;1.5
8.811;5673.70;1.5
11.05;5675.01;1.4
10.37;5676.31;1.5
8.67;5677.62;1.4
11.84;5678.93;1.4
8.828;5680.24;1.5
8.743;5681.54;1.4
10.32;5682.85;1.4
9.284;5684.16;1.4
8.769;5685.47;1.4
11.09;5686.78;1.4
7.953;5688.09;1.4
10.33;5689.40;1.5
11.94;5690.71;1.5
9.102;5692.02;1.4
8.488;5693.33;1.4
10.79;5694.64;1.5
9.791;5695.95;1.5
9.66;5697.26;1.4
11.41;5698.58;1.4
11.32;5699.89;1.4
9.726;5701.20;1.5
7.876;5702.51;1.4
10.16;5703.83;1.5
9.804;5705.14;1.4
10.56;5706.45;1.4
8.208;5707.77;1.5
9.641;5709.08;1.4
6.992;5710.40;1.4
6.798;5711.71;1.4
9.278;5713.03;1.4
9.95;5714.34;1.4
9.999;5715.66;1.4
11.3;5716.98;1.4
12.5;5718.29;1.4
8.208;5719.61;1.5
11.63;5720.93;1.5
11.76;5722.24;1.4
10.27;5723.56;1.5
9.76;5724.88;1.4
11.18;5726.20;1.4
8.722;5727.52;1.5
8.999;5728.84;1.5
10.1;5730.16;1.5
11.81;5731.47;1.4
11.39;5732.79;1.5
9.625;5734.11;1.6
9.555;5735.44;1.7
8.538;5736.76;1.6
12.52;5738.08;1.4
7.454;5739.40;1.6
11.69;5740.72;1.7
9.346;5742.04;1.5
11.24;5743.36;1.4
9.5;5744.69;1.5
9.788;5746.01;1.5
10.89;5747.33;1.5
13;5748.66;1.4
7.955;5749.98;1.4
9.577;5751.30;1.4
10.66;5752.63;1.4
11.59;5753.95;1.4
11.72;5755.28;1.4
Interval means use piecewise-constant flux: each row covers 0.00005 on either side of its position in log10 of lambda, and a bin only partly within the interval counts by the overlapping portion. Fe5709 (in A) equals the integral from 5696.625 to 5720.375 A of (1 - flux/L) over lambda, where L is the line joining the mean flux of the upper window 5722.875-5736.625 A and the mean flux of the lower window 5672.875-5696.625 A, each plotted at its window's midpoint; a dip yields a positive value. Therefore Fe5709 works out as 0.7 A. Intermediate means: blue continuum 9.8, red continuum 10.1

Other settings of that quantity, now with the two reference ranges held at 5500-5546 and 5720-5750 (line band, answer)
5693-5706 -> 0.3 A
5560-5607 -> -1.4 A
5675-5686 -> 0.4 A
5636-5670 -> -1.9 A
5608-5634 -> 0.1 A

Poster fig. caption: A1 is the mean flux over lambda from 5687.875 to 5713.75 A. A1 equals 9.52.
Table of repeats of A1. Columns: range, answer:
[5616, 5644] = 10.2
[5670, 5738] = 9.93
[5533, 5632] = 10.1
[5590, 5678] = 10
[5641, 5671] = 10.4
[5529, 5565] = 10.3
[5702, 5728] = 9.75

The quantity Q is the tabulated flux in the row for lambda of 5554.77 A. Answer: 10.19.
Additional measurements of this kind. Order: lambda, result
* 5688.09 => 7.953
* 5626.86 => 9.802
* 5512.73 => 8.945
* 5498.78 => 9.807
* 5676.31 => 10.37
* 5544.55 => 10.02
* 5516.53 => 9.335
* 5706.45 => 10.56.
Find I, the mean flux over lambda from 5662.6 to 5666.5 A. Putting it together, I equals 10.6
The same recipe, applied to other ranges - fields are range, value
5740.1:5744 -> 10.8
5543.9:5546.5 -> 11.1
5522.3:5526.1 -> 7.78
